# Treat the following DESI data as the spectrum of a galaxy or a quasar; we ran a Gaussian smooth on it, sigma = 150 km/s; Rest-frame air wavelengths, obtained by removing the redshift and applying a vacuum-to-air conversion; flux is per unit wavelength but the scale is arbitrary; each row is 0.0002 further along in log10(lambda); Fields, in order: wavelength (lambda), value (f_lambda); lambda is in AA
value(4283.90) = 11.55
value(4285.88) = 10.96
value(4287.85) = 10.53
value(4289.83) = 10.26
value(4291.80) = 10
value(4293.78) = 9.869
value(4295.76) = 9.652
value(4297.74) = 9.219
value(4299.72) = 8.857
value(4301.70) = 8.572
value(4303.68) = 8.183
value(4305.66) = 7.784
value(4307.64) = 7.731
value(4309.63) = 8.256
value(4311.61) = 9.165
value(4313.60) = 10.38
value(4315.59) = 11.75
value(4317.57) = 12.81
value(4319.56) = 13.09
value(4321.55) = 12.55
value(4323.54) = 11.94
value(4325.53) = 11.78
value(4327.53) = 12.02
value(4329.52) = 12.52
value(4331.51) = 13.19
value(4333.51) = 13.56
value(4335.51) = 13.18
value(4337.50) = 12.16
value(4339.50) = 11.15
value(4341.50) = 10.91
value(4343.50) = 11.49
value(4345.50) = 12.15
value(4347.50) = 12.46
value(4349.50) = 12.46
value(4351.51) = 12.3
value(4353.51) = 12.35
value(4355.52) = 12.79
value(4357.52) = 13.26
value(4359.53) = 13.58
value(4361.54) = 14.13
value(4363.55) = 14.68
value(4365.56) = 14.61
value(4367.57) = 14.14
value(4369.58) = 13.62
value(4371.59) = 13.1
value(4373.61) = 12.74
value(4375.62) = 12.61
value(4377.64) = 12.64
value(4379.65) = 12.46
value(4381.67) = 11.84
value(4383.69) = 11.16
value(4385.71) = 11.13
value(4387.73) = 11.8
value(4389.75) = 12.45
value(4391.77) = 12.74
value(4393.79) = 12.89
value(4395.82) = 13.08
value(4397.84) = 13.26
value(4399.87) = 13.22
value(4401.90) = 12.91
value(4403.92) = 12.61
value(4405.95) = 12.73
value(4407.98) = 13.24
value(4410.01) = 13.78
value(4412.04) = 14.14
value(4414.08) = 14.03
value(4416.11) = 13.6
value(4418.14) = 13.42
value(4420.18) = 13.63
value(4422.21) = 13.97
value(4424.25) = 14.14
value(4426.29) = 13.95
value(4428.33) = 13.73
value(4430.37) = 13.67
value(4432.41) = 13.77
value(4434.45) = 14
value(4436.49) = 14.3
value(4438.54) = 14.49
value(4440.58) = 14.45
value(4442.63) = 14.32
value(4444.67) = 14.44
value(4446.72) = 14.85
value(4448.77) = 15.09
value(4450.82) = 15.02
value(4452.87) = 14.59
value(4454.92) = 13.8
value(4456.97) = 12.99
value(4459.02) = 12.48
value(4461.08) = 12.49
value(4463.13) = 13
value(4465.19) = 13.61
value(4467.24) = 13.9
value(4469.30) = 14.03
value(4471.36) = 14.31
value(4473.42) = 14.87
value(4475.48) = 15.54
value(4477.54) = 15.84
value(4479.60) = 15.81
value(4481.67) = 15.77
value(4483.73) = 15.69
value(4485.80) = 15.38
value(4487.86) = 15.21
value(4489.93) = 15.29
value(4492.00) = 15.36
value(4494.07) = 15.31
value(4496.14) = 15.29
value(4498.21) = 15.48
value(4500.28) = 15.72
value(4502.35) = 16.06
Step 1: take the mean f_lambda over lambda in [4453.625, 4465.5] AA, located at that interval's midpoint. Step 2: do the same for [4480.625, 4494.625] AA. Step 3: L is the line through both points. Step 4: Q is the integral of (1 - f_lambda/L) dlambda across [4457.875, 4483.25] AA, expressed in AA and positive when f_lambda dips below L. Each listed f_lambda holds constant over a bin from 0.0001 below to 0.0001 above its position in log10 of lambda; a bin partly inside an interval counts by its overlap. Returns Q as -0.6 AA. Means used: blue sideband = 13.1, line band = 14.3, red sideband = 15.4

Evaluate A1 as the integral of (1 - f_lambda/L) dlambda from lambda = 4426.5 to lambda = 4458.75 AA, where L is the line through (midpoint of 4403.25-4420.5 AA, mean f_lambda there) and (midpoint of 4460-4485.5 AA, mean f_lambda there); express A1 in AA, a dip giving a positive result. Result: -0.3 AA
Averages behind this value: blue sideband 13.5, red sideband 14.6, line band 14.2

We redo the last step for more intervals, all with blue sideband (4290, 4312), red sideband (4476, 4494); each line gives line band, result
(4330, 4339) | -2.5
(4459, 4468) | 1.0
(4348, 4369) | -4.7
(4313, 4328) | -3.9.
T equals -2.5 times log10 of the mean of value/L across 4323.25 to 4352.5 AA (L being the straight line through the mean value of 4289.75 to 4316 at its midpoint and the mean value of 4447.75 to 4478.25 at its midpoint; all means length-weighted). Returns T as -0.19 mag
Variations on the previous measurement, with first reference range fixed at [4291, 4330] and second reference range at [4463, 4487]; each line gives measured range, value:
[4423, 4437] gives -0.02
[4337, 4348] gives -0.05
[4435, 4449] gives -0.04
